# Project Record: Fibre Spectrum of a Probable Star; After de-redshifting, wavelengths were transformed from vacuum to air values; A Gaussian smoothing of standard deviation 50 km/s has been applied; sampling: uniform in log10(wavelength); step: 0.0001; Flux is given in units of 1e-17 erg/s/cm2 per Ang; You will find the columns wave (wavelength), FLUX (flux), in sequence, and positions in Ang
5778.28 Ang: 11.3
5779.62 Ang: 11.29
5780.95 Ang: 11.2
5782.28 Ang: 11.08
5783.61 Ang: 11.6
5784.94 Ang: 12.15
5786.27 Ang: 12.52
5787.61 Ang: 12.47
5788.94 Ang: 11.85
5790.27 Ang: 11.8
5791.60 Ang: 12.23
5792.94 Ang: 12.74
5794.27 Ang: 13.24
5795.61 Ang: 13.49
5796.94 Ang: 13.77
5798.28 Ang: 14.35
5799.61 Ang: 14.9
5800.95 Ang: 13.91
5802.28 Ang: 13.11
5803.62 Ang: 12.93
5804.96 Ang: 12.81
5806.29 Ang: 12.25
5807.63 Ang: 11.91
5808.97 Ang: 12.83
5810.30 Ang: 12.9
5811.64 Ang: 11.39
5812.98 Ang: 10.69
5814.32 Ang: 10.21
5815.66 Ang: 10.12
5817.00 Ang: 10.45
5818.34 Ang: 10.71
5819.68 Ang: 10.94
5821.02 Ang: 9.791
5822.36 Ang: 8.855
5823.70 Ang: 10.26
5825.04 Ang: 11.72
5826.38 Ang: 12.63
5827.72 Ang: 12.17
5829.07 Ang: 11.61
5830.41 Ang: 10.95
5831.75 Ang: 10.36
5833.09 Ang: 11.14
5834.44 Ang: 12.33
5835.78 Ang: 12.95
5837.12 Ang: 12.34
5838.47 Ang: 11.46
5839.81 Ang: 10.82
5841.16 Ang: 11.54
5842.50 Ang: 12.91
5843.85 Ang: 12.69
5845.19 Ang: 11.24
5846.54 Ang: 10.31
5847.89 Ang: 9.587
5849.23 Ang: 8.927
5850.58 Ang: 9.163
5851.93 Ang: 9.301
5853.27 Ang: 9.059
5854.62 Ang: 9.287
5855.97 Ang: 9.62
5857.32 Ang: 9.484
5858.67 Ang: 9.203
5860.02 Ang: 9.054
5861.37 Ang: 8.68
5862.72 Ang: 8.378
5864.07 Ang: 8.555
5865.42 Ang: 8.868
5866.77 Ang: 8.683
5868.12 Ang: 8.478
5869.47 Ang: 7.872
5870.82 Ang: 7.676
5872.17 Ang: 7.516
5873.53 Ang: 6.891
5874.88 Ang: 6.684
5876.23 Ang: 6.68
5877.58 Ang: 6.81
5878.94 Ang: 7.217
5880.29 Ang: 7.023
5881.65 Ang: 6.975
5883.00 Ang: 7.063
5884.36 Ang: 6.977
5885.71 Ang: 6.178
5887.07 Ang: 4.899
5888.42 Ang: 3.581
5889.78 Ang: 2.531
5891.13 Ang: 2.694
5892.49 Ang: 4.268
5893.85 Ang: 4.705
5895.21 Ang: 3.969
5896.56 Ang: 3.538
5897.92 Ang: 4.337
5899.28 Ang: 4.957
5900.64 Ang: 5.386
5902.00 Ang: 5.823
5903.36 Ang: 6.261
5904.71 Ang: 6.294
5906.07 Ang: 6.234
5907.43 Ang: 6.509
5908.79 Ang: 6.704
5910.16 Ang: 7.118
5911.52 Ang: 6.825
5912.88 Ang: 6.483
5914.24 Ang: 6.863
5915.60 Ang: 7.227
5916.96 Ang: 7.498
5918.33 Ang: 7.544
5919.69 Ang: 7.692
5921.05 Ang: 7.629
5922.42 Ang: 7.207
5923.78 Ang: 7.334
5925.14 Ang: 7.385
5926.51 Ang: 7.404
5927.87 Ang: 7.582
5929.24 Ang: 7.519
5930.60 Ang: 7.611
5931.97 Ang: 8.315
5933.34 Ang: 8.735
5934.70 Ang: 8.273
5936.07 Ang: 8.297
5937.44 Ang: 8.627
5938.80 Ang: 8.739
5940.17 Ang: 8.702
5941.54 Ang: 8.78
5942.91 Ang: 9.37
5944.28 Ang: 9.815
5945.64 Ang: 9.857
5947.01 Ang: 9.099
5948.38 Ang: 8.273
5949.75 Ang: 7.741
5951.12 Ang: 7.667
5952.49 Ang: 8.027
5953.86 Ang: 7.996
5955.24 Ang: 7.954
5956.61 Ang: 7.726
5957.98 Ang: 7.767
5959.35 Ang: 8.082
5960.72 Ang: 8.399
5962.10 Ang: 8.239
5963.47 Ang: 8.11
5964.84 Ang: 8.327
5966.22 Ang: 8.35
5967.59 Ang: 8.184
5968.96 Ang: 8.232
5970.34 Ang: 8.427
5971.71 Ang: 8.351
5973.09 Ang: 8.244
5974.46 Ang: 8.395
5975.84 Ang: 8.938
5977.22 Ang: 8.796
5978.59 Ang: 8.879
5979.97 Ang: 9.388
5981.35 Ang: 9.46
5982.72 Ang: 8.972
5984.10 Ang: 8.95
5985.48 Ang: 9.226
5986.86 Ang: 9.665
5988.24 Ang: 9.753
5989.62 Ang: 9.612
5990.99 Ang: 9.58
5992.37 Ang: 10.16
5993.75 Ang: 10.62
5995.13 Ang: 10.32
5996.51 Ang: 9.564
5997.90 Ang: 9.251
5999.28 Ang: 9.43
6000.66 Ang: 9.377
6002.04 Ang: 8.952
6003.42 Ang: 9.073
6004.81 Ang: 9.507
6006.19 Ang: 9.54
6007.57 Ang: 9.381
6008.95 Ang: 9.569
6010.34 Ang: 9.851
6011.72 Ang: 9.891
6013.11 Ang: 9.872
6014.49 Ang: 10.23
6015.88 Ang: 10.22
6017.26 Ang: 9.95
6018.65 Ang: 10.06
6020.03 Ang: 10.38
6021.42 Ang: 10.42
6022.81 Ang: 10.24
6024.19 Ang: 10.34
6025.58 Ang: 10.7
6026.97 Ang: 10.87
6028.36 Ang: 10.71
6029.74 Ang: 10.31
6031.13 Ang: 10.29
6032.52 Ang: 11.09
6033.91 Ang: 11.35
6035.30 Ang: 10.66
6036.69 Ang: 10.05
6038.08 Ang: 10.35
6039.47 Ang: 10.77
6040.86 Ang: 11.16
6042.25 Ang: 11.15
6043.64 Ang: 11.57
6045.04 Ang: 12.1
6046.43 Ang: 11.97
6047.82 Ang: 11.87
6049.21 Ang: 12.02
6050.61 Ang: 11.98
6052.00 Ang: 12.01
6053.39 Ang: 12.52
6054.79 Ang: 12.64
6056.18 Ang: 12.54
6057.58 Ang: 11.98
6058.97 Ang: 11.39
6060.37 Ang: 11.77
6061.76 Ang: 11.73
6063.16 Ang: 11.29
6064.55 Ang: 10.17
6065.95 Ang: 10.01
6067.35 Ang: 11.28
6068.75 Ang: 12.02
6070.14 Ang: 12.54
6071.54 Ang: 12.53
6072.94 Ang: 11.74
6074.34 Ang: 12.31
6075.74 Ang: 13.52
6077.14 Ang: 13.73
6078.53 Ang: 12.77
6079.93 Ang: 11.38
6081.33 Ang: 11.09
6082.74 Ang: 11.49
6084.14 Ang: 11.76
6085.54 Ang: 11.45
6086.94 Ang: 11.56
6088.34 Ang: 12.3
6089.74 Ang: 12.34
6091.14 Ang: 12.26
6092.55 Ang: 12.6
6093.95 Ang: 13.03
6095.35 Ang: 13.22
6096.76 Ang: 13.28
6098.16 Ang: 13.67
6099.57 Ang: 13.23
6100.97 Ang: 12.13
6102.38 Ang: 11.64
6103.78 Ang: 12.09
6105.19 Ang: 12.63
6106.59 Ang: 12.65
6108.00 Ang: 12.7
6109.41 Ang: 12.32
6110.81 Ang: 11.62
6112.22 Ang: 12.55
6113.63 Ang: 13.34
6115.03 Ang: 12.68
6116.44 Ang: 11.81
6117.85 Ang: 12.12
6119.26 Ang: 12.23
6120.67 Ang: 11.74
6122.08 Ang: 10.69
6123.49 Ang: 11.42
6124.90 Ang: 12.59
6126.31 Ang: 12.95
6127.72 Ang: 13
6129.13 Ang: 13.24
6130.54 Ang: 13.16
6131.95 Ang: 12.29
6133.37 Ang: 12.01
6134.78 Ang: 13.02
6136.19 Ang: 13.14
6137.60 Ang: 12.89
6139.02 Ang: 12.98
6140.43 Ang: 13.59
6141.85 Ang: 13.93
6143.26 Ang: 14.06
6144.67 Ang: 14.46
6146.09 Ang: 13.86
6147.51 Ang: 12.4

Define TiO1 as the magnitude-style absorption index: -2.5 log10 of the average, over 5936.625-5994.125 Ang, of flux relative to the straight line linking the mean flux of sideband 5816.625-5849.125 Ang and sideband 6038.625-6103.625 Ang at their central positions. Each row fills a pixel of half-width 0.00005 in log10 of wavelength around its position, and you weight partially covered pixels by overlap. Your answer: 0.314 mag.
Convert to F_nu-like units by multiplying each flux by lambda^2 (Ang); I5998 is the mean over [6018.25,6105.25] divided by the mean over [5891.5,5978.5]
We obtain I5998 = 1.62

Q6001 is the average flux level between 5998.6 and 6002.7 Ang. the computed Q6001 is 9.26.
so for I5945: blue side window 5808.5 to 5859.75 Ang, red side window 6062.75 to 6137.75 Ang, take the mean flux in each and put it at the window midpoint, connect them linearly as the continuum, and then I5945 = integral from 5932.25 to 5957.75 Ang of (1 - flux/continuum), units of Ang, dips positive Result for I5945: 6.5 Ang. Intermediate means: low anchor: 10.8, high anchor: 12.3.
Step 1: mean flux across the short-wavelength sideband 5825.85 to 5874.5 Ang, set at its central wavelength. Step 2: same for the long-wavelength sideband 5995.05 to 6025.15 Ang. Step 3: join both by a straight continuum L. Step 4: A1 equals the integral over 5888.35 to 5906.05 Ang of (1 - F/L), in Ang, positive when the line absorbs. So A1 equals 9.54 Ang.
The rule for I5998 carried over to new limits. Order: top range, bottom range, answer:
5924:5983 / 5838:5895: 1.08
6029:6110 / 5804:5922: 1.49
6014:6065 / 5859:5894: 1.73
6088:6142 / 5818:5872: 1.35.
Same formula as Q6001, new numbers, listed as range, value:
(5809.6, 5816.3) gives 11.1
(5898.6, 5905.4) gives 5.75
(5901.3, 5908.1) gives 6.23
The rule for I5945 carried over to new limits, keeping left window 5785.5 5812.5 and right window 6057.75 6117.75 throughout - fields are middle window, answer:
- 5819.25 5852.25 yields 4.42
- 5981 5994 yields 2.98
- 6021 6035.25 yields 1.95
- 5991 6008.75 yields 4.00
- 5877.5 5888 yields 5.06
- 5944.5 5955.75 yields 3.70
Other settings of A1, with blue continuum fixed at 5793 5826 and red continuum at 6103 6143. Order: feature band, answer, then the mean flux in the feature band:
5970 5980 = 3.0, 8.64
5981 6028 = 9.7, 9.8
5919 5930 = 4.3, 7.48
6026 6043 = 2.3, 10.7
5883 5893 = 6.2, 4.63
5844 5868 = 5.5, 9.32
